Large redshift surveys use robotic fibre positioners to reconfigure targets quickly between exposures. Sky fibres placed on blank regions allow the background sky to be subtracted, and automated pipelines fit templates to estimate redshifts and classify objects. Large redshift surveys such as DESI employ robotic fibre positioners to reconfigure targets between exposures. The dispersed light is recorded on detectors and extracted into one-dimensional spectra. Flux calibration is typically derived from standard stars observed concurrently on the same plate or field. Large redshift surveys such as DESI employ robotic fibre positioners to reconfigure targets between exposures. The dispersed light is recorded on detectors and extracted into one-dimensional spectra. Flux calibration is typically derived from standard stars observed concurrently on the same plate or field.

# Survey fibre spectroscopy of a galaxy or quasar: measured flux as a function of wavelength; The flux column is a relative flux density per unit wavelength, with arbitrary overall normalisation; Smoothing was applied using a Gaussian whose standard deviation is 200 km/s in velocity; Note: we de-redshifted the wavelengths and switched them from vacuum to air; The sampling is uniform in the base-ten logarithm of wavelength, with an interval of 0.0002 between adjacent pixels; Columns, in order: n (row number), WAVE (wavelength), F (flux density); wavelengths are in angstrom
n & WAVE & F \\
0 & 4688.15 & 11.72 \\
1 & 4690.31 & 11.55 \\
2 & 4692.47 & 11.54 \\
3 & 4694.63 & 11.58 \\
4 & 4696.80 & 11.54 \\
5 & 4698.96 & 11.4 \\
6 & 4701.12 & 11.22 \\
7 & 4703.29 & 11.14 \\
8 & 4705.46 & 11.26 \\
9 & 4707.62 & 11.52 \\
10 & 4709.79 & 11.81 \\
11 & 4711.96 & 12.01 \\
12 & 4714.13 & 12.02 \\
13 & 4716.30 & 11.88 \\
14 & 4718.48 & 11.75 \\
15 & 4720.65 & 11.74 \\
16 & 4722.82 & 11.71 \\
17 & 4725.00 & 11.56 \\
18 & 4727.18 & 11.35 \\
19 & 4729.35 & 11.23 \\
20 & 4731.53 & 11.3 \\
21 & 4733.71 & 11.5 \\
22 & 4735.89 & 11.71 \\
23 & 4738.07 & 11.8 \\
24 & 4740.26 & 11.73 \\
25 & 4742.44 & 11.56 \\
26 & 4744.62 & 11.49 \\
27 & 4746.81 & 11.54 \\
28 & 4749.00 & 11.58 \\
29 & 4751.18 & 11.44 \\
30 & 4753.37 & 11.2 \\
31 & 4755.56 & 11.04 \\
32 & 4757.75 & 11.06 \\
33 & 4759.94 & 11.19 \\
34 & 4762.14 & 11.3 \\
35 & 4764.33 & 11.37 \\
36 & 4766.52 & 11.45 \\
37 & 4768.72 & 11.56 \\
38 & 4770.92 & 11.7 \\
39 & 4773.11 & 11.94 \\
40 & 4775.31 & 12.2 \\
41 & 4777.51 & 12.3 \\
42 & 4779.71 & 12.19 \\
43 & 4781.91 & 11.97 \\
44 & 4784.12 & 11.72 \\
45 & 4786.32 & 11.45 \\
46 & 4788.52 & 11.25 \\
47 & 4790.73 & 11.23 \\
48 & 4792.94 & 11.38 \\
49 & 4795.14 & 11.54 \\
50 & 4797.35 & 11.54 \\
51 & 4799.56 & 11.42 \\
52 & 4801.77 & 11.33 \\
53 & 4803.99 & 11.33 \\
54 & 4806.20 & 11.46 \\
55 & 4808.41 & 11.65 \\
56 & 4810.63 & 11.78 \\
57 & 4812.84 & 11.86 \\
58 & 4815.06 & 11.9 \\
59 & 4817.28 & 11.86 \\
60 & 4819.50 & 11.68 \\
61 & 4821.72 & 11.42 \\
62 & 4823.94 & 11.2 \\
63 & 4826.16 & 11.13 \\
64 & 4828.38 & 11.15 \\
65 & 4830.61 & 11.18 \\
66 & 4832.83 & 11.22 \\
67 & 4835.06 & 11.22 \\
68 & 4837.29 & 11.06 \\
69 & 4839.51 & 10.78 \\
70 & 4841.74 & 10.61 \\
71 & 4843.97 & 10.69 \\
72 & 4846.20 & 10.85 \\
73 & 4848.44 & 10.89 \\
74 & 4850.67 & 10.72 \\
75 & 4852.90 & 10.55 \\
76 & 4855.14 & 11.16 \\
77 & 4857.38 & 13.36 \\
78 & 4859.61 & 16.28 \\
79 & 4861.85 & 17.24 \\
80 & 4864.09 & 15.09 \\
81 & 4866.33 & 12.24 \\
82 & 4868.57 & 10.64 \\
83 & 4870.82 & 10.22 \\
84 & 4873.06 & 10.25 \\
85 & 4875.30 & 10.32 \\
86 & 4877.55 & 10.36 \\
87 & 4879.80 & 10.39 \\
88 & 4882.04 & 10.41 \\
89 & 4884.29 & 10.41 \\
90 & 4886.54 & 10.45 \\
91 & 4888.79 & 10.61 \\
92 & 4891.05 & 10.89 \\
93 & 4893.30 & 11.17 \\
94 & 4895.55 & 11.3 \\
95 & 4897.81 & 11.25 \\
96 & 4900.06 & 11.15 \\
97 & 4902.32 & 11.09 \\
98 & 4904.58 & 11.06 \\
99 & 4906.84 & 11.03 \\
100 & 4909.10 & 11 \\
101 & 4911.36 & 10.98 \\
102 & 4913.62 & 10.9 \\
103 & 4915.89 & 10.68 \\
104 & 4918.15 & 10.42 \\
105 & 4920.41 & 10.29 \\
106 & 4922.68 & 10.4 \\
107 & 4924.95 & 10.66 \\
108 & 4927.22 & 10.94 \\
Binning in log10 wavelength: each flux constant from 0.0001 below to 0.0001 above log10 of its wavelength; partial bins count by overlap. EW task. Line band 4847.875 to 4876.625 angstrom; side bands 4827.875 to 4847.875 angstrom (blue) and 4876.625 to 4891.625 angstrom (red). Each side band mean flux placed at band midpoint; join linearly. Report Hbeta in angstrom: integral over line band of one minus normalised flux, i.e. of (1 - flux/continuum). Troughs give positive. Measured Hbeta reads -4.1 angstrom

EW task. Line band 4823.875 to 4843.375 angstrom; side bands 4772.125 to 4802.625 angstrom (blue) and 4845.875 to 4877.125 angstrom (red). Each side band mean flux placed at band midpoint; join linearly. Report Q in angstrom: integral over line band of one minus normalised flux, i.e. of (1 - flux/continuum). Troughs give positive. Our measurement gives 1.5 angstrom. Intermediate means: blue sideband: 11.7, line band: 11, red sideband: 12.1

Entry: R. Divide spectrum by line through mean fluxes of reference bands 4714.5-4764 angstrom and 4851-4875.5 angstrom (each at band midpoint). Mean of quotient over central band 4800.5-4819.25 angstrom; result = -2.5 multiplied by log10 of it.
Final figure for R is 0.04 mag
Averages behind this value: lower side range 11.5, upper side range 12.5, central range 11.6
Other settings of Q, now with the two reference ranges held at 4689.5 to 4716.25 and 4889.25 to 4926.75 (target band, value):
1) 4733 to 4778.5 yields -0.7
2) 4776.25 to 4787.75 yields -0.6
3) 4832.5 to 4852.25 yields 0.4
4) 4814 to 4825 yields -0.4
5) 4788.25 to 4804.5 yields -0.2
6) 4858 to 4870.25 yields -3.4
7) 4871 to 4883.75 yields 0.8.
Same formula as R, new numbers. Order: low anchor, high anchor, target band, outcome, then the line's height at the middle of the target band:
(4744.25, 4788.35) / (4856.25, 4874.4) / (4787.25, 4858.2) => 0.10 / 12.5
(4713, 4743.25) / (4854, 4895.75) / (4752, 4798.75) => 0.01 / 11.7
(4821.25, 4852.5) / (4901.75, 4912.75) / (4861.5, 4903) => -0.02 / 11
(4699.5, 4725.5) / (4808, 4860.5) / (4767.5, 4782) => -0.04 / 11.6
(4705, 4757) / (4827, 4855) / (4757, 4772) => 0.00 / 11.4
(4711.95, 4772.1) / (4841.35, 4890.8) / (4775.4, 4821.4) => -0.01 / 11.5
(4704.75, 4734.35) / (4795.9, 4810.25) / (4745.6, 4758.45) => 0.02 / 11.6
